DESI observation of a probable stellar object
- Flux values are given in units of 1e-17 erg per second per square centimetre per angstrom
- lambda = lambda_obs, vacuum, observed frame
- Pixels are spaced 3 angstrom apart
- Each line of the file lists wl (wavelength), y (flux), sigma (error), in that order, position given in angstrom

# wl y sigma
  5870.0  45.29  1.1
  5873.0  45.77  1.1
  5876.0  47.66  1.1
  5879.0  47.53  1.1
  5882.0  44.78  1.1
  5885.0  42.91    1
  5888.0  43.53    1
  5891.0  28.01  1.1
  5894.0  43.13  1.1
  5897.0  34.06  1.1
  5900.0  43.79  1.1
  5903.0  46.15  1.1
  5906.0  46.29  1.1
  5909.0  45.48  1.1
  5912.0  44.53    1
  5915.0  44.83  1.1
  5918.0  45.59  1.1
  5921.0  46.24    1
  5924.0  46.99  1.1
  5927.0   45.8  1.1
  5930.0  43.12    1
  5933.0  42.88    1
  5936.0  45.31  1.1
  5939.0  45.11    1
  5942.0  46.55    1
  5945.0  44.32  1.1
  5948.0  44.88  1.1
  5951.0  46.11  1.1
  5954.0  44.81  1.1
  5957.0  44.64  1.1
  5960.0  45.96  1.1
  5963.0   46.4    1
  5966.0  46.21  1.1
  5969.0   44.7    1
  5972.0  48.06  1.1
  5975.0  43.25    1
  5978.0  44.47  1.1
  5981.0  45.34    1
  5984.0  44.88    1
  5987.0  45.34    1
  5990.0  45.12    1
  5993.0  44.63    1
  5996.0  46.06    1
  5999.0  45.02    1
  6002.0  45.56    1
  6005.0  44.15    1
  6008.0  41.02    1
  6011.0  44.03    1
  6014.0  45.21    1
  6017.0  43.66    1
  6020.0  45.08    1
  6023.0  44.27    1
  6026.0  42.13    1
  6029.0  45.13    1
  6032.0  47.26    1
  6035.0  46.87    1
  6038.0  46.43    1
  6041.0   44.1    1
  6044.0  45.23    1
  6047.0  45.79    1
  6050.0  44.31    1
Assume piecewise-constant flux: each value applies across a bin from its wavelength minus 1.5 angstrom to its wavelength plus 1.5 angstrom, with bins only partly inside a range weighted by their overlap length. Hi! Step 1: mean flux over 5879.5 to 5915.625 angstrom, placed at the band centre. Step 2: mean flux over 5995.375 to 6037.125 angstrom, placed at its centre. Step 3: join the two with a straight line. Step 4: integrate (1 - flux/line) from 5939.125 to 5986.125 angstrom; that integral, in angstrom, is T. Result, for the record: -1.87 angstrom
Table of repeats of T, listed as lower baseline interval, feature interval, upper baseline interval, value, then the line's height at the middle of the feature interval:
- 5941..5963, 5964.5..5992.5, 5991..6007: -0.1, 45.1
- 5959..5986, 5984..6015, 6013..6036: 0.4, 45.2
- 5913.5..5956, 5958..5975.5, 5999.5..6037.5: -0.4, 45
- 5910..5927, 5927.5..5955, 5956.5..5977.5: 0.5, 45.6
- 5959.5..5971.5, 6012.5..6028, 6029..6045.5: 0.6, 45.9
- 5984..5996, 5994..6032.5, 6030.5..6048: 0.9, 45.5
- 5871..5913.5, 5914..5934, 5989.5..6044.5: -0.7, 43.6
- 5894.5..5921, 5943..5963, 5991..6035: -0.5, 44.2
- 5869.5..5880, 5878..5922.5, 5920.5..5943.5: 2.8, 46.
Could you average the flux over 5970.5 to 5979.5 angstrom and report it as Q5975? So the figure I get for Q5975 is 45.3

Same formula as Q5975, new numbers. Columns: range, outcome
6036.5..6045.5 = 45.3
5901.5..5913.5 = 45.6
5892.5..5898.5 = 38.6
